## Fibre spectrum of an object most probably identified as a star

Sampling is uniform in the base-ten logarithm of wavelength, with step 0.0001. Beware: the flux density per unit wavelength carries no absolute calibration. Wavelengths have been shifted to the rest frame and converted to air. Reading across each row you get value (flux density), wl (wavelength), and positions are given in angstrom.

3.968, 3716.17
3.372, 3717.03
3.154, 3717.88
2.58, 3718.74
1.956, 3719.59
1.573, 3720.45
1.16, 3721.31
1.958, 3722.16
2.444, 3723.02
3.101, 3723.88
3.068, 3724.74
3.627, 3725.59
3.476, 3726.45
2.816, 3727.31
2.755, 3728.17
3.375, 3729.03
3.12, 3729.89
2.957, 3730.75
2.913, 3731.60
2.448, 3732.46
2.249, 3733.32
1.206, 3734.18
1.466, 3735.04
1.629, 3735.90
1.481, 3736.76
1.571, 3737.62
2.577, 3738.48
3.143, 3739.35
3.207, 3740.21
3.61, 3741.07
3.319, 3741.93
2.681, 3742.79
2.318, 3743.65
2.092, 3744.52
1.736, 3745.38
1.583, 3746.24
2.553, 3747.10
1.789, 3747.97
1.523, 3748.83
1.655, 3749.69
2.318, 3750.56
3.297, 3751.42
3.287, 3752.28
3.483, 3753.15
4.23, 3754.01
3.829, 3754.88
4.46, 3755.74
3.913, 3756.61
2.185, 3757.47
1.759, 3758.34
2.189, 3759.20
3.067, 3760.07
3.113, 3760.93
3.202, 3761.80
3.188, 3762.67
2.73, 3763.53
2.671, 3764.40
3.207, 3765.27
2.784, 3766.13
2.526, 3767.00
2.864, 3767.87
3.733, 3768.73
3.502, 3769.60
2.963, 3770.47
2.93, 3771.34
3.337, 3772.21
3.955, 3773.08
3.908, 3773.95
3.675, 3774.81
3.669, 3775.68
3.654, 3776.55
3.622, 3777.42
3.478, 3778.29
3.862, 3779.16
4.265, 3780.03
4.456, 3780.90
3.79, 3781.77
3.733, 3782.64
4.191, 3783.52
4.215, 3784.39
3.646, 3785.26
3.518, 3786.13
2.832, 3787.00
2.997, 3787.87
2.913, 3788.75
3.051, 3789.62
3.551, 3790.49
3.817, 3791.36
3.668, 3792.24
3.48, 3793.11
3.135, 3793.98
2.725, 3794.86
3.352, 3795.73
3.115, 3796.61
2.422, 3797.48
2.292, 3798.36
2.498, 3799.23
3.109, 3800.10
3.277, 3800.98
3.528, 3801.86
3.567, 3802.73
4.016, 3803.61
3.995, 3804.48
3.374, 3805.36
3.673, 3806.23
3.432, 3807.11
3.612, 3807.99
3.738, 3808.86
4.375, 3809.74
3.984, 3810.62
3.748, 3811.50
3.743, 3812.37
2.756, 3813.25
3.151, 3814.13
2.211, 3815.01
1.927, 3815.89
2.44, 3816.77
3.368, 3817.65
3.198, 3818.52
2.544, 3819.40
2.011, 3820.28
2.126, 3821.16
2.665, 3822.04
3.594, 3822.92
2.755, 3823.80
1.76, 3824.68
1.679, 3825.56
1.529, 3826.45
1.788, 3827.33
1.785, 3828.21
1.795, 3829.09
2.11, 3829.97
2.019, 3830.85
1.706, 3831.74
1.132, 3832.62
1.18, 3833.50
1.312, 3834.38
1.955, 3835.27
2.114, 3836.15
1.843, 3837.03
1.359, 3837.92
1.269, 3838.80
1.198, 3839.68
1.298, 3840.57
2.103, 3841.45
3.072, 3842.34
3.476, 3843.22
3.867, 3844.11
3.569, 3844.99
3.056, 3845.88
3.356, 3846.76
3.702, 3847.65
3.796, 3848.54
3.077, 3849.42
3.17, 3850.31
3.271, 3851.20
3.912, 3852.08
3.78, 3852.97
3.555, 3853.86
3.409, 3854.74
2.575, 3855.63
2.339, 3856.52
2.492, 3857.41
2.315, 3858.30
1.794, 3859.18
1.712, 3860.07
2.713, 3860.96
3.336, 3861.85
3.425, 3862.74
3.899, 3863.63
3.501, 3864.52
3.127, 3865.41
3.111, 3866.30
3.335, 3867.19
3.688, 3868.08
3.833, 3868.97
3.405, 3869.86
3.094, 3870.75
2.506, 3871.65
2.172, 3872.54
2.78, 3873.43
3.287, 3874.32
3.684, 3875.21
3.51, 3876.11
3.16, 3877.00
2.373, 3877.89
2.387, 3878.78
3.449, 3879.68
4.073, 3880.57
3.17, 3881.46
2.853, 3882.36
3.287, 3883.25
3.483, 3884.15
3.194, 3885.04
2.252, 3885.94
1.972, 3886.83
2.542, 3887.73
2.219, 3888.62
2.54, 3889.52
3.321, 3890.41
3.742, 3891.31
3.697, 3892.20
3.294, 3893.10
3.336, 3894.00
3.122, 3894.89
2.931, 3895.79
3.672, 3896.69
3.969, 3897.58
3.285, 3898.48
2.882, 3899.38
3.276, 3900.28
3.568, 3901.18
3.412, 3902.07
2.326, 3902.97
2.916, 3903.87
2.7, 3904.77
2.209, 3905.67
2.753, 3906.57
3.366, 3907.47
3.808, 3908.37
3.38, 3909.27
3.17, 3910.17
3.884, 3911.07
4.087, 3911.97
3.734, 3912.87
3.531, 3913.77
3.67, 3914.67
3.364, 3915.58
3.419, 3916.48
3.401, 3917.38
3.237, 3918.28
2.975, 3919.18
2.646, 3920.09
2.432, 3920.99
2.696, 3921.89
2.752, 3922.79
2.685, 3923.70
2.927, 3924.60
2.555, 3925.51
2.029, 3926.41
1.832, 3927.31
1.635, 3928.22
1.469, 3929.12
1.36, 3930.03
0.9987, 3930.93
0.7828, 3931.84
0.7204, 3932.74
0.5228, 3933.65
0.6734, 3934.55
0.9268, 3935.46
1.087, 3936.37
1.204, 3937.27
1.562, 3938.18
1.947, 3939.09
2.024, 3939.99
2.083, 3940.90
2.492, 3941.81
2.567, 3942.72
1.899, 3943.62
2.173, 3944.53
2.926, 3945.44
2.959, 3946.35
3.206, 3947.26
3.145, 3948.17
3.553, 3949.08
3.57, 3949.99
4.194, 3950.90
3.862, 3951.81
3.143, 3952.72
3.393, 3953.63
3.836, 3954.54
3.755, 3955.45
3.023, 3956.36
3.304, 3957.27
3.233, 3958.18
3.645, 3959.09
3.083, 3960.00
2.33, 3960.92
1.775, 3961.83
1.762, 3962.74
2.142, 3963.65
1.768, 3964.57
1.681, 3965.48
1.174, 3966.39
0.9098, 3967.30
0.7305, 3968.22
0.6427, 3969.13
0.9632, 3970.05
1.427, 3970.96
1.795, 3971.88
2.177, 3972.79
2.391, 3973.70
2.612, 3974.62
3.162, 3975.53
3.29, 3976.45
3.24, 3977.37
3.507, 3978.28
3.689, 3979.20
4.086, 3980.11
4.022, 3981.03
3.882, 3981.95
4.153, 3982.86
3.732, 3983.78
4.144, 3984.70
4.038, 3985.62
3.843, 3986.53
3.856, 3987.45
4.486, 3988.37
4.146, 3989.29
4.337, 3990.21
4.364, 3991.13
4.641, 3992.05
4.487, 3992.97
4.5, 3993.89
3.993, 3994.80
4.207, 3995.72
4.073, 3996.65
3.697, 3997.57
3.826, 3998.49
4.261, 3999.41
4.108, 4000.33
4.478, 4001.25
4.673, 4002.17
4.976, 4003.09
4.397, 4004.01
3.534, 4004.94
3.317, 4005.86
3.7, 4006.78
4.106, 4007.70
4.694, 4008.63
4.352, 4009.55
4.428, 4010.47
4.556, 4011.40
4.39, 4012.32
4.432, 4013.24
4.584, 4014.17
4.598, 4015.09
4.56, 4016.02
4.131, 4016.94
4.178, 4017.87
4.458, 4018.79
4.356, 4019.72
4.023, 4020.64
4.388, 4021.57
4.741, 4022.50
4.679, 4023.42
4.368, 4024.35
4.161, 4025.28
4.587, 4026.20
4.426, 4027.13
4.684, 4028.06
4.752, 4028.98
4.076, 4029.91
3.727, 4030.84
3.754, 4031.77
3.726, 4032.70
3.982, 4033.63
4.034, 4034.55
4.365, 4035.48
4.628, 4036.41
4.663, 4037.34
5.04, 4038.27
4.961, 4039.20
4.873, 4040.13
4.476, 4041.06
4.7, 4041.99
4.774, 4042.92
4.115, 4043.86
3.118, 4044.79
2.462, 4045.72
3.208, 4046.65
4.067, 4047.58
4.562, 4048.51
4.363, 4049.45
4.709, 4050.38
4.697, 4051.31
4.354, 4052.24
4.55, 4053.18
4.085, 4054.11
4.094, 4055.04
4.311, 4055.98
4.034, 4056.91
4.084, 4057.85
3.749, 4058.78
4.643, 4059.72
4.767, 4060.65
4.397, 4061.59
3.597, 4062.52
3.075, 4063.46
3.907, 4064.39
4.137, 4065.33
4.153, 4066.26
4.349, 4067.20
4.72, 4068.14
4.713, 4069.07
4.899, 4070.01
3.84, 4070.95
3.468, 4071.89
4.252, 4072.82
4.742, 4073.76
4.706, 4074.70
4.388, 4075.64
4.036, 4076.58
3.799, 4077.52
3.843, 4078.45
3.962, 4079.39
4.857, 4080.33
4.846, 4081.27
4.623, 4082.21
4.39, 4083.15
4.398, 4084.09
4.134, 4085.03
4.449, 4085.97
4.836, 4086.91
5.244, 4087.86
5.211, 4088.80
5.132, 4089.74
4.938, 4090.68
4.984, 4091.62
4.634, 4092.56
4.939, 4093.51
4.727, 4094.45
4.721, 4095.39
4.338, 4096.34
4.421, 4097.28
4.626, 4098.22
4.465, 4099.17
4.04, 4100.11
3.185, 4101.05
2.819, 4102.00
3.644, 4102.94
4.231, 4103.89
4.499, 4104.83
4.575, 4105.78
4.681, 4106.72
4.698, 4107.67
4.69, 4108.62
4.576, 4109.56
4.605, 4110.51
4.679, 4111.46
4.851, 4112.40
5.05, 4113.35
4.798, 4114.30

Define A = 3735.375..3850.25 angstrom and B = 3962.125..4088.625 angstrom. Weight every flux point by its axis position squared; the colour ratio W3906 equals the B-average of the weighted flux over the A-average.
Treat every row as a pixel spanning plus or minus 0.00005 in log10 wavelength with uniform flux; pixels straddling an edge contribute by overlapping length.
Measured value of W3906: 1.54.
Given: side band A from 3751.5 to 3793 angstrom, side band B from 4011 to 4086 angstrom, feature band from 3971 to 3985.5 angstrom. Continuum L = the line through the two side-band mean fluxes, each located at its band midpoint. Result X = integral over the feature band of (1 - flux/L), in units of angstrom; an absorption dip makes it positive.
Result 2.8 angstrom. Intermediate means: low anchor 3.4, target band 3.29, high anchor 4.29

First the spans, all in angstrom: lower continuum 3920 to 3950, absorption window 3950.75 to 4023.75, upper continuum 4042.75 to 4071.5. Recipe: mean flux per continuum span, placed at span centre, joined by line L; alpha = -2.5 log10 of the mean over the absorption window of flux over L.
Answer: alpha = -0.20 mag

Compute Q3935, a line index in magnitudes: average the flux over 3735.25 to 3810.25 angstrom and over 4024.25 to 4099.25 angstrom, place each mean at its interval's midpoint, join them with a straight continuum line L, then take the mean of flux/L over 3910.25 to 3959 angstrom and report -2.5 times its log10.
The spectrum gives 0.418 mag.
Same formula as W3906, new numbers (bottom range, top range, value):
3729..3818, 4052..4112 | 1.66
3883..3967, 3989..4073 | 1.66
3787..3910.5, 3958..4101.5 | 1.50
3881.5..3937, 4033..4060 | 1.68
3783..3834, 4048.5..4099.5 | 1.73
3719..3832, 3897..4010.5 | 1.13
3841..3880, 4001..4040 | 1.52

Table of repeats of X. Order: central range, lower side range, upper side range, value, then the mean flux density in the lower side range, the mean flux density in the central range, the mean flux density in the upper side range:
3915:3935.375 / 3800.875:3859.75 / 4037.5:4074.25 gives 7.4 angstrom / 2.73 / 2.13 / 4.24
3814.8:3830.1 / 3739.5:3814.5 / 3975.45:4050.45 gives 5.0 angstrom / 3.23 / 2.3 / 4.2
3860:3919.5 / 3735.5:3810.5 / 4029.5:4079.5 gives 6.7 angstrom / 3.15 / 3.18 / 4.2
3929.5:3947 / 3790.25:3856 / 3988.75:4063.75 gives 9.6 angstrom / 2.82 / 1.64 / 4.26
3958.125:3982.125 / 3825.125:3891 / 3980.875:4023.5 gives 9.4 angstrom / 2.72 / 2.38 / 4.24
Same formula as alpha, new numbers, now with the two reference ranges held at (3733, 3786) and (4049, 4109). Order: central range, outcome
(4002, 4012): -0.047 mag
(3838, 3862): 0.193 mag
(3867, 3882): 0.105 mag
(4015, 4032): -0.058 mag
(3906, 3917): 0.045 mag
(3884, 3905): 0.166 mag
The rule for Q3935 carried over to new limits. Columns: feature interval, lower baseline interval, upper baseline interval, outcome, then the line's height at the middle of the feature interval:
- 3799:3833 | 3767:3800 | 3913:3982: 0.15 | 3.22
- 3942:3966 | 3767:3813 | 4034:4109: 0.34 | 3.99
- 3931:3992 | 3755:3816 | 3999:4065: 0.44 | 4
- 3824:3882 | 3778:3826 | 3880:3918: 0.19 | 3.23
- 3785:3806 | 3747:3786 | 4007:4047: 0.04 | 3.38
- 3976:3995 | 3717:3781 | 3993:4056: 0.01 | 4.08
